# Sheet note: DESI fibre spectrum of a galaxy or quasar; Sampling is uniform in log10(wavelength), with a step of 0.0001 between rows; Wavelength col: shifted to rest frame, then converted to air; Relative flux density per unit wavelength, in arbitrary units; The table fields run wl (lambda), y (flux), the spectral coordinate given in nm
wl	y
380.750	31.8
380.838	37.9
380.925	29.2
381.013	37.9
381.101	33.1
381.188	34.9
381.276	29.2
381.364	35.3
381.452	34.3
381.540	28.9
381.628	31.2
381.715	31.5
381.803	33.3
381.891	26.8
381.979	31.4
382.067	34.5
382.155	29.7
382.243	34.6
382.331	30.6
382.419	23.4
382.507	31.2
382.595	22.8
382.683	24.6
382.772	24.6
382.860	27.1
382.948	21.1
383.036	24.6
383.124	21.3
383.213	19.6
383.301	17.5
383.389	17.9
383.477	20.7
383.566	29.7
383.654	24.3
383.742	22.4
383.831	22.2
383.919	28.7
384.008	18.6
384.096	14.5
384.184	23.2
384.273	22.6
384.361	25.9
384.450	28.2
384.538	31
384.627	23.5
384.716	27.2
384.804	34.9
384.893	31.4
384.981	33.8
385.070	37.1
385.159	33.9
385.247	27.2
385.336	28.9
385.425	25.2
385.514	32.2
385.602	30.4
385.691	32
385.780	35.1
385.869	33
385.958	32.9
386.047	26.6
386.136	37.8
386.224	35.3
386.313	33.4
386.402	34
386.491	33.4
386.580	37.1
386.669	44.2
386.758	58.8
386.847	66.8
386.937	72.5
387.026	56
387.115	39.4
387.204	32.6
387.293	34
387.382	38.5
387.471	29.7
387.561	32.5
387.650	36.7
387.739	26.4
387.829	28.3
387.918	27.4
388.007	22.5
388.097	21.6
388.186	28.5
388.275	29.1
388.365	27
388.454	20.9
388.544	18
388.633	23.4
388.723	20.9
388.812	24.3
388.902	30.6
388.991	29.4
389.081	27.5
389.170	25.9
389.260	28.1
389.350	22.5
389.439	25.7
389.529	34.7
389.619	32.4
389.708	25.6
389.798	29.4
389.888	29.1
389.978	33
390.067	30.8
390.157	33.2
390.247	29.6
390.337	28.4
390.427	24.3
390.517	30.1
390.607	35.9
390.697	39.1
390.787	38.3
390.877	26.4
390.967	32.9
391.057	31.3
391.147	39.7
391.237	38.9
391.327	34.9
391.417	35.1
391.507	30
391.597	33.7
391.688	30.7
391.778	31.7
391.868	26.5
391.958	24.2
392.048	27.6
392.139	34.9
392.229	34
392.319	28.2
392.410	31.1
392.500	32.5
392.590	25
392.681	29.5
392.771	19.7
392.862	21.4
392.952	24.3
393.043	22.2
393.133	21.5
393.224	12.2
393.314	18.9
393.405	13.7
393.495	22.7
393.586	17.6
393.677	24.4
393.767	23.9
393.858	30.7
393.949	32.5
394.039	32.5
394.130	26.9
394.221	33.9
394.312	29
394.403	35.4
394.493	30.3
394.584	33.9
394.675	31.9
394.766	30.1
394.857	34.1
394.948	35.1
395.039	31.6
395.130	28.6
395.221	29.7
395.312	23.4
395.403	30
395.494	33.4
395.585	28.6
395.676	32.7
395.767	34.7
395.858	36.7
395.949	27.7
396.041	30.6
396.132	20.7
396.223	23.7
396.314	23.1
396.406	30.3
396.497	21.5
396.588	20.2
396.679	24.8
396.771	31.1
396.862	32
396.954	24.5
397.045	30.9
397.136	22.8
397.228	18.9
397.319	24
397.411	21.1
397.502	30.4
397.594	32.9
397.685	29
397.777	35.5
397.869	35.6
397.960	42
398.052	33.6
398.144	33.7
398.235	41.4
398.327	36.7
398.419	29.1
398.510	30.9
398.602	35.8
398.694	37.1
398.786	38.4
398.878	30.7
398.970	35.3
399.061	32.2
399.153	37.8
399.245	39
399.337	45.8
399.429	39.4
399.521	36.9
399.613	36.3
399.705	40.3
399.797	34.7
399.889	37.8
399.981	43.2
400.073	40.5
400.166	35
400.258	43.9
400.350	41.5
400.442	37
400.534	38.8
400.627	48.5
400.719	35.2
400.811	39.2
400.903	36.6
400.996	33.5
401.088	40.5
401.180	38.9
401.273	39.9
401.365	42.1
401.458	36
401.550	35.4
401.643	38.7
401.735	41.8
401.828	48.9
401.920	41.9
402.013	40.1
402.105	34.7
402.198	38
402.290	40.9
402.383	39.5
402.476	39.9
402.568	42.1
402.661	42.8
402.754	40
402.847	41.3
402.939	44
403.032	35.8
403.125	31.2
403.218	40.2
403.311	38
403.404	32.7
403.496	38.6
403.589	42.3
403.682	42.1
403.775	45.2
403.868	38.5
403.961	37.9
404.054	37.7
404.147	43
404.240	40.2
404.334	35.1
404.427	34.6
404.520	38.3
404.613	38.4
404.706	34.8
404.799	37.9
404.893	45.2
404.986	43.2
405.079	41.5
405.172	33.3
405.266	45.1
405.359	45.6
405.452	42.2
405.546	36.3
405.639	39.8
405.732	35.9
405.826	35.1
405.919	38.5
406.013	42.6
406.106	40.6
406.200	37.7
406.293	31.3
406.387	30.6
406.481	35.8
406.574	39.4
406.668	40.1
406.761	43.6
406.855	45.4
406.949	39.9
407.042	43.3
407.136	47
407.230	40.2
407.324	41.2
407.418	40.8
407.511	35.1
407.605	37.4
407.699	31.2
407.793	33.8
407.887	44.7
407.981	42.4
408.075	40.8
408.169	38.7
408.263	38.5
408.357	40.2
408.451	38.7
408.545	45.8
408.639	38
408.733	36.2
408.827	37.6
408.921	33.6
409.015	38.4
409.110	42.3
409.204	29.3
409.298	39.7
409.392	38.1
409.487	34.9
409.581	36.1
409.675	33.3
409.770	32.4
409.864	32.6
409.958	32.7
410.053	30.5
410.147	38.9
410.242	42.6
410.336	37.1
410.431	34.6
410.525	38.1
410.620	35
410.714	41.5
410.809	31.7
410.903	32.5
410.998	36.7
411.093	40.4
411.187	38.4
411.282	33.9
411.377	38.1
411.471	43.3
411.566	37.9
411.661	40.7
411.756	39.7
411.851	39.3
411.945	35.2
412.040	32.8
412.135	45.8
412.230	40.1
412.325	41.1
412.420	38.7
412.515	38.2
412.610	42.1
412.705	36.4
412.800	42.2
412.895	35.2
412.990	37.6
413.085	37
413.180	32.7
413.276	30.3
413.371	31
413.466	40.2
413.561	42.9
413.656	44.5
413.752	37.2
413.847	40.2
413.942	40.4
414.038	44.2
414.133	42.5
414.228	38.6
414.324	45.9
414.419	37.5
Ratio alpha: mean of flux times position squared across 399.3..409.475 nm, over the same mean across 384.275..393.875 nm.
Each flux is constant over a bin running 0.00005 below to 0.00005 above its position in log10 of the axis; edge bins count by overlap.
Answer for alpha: 1.39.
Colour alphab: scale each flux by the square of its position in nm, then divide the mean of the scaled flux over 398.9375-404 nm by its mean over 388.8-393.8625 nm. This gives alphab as 1.5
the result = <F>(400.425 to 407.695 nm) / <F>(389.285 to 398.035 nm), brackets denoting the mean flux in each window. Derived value 1.36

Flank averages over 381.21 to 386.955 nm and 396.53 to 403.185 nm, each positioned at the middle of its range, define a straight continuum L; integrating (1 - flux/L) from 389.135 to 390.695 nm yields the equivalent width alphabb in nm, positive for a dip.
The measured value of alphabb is 0.14 nm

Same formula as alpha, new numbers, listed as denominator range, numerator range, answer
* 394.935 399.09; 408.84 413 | 1.32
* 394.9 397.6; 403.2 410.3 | 1.46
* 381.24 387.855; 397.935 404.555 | 1.35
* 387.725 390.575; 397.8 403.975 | 1.50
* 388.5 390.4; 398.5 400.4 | 1.44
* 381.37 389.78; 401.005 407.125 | 1.44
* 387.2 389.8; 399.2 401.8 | 1.50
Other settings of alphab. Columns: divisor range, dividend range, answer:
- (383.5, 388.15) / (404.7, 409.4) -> 1.34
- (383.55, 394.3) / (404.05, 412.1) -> 1.40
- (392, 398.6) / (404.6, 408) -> 1.46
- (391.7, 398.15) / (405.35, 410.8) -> 1.45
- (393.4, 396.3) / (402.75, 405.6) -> 1.41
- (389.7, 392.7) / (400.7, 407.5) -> 1.34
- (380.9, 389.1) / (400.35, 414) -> 1.42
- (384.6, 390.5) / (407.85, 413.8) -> 1.32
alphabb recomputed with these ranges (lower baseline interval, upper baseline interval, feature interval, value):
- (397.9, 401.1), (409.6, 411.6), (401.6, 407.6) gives -0.41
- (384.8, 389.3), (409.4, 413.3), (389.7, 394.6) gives 0.71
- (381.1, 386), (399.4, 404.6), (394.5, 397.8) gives 0.65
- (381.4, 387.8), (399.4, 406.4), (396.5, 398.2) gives 0.36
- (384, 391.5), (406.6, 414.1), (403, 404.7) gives -0.09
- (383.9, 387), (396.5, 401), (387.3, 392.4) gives 0.63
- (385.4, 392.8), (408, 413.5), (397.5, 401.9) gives -0.38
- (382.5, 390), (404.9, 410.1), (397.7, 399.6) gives -0.08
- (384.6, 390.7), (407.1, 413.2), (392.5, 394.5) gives 0.51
